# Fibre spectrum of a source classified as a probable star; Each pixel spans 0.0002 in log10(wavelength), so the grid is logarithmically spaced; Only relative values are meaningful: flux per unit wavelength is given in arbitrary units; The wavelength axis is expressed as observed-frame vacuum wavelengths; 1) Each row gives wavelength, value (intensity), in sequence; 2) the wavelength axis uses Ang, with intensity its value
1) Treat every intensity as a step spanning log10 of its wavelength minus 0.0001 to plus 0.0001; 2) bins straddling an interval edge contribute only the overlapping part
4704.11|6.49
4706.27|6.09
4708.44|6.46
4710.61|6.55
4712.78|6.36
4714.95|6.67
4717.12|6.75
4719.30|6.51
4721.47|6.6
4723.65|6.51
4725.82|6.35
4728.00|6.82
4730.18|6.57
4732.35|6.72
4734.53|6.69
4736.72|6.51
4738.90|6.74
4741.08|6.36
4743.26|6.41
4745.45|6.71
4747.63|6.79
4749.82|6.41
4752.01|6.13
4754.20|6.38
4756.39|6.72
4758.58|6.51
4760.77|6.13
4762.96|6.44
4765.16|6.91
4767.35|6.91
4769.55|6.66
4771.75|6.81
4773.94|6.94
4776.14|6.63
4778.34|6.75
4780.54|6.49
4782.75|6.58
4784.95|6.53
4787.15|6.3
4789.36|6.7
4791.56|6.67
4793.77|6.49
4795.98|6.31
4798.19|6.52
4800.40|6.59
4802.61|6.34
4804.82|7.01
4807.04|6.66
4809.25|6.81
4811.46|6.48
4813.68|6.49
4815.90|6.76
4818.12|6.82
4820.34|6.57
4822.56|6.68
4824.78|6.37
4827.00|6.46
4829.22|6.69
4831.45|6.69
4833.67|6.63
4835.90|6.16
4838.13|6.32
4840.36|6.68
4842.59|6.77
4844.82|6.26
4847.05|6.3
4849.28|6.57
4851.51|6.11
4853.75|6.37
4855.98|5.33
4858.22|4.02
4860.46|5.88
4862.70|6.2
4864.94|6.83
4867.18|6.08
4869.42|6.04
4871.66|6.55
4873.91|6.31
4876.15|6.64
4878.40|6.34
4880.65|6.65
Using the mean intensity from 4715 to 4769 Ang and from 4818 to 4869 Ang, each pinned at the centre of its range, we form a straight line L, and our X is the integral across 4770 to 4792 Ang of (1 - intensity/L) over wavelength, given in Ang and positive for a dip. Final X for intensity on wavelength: -0.62 Ang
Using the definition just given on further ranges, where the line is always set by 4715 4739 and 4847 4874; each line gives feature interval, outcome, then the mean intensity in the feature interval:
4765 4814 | -2.3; 6.63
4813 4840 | -1.7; 6.56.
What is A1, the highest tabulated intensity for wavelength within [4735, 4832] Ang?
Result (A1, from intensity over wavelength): 7.01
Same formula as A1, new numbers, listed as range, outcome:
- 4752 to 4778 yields 6.94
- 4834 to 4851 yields 6.77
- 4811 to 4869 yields 6.83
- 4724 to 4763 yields 6.82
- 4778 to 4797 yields 6.75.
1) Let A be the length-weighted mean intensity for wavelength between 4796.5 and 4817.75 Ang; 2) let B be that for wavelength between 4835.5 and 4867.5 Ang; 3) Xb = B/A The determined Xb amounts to 0.9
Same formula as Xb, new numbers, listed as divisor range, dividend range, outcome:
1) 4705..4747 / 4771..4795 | 1.01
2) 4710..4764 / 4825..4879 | 0.96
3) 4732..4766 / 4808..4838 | 1.01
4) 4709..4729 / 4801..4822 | 1.01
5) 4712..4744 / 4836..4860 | 0.92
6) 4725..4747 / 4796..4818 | 1.00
